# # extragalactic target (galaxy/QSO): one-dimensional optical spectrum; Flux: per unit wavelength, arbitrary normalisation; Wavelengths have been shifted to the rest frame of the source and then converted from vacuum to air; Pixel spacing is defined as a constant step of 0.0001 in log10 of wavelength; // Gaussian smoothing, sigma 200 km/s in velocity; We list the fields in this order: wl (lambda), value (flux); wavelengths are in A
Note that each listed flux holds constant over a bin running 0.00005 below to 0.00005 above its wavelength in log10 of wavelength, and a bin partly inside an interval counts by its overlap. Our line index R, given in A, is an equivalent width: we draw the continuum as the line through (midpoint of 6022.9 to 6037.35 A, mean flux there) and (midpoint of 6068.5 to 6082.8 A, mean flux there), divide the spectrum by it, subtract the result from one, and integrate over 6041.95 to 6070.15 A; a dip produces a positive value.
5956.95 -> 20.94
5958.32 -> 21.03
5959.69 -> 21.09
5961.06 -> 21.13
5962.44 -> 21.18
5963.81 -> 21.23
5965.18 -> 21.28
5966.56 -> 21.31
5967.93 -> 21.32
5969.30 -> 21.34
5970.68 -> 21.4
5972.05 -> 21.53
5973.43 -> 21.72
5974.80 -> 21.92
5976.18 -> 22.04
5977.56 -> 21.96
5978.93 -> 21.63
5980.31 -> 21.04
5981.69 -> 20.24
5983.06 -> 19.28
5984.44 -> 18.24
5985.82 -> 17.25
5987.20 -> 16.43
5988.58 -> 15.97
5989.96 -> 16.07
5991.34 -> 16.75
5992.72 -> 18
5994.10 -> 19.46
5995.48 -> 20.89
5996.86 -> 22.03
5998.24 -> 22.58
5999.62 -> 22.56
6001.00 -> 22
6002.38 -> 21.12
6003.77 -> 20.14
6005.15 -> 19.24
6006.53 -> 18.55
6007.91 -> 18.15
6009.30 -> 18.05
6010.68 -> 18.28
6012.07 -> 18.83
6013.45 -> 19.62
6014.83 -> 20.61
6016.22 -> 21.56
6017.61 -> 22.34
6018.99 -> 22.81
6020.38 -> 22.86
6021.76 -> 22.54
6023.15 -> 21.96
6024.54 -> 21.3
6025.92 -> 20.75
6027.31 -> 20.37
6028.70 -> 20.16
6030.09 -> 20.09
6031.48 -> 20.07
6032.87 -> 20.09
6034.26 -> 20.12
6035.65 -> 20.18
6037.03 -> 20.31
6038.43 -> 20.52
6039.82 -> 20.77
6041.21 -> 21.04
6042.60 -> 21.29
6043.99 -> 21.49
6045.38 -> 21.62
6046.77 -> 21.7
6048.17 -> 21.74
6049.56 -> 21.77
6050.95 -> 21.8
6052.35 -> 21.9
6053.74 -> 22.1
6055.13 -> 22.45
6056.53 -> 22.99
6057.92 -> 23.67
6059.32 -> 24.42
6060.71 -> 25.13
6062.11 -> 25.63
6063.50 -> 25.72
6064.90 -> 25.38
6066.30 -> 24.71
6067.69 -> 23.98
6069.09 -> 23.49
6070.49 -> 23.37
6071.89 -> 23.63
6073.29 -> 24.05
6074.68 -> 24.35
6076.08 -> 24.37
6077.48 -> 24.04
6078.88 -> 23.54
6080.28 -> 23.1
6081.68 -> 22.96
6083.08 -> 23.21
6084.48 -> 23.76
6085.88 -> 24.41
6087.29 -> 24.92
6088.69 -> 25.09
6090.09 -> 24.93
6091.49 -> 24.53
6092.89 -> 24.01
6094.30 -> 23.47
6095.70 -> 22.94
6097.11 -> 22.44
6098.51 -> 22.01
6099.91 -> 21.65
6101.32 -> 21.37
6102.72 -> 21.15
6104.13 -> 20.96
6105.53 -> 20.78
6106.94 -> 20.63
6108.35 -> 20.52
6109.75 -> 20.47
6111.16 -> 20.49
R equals -1.1 A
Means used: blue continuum 20.5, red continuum 23.7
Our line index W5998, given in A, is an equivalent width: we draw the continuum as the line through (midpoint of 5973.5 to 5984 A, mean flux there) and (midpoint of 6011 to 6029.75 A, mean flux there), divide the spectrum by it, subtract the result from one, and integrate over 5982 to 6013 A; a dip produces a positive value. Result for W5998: 3.0 A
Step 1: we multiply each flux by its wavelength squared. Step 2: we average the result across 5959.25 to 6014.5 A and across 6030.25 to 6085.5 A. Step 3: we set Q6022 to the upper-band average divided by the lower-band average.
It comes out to 1.16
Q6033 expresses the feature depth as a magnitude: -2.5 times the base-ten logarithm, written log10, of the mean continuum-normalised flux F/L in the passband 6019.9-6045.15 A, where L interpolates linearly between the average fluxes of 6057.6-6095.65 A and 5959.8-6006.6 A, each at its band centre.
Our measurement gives 0.07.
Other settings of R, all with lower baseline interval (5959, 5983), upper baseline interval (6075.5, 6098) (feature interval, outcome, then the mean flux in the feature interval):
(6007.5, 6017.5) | 1.22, 19.5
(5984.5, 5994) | 2.06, 17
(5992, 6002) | 0.38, 21.1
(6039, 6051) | 0.78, 21.5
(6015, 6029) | 0.47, 21.7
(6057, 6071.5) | -0.72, 24.5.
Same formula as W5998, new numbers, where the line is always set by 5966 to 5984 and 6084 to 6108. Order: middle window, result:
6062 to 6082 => -1.4 A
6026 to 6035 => 0.7 A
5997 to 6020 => 1.3 A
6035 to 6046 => 0.6 A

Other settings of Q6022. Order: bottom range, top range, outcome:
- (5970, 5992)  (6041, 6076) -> 1.22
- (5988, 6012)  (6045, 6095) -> 1.25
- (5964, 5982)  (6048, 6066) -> 1.13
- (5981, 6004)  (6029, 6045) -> 1.08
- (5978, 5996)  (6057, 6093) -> 1.34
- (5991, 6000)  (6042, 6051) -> 1.08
